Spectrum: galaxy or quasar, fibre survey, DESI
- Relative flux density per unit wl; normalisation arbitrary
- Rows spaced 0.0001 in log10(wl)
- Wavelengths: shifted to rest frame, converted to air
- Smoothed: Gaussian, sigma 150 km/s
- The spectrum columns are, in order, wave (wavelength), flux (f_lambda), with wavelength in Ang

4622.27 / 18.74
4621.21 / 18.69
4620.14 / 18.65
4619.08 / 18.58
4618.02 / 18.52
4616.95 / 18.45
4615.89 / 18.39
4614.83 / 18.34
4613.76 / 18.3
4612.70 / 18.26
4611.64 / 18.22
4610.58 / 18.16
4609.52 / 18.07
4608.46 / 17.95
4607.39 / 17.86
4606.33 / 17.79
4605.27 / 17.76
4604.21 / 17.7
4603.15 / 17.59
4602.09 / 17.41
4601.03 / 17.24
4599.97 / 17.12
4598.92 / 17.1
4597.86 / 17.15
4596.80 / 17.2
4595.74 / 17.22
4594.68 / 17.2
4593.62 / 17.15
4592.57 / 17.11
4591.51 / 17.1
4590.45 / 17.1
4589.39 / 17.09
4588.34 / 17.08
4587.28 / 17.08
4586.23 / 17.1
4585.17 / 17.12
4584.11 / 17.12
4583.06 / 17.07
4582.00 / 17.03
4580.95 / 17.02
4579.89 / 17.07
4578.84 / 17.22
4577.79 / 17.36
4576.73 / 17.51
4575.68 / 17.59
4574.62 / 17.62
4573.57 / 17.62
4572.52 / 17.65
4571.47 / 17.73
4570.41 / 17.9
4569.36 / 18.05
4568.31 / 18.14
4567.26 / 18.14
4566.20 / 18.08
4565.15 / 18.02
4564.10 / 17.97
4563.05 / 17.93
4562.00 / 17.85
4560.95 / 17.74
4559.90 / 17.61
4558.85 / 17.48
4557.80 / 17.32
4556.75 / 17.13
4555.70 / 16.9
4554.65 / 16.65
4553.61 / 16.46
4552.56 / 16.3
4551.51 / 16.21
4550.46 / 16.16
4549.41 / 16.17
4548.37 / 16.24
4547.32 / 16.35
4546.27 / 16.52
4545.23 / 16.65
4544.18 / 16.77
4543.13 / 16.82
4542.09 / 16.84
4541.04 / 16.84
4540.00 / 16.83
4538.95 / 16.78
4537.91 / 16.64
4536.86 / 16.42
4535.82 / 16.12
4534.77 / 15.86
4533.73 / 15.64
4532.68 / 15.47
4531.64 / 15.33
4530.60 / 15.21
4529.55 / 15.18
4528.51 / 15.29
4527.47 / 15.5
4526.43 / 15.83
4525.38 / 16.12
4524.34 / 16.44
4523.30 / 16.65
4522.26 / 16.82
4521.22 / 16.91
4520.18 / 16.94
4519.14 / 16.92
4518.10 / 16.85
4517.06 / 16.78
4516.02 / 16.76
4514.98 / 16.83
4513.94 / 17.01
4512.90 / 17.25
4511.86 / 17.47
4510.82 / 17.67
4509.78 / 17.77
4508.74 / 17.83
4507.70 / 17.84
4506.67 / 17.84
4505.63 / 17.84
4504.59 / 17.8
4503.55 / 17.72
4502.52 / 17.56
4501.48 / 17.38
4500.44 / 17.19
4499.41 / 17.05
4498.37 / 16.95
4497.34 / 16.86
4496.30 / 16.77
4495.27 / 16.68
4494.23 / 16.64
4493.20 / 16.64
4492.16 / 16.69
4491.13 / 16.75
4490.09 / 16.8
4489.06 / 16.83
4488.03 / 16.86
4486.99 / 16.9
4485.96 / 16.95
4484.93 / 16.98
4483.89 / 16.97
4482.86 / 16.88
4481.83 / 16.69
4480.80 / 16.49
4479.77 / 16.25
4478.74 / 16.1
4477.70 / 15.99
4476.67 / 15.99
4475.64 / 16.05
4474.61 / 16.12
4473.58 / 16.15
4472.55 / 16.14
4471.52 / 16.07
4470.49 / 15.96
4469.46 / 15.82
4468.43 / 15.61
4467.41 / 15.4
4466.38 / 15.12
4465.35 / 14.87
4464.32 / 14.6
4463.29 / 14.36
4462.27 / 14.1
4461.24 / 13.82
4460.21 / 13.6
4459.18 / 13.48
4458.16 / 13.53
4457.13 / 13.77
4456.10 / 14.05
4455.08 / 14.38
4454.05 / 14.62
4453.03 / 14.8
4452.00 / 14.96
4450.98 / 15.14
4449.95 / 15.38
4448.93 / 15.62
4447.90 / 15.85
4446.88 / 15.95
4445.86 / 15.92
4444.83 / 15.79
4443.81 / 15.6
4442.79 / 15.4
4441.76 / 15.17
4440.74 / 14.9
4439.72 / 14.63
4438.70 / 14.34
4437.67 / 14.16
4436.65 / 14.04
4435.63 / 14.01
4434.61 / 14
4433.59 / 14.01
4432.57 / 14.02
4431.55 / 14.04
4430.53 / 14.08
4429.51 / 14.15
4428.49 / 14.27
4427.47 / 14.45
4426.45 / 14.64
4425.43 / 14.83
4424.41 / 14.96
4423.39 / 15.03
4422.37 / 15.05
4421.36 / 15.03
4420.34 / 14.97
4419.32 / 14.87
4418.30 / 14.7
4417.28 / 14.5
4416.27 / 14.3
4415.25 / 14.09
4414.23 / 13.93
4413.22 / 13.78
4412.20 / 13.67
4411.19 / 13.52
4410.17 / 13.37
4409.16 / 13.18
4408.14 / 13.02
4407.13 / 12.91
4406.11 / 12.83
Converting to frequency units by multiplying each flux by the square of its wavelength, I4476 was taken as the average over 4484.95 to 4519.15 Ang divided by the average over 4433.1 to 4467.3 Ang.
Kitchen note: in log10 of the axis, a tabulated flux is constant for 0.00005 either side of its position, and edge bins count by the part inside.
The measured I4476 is 1.2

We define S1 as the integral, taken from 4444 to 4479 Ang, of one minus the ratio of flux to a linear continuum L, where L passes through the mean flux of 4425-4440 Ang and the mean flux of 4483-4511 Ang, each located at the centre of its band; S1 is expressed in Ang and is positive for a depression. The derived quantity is 0.9 Ang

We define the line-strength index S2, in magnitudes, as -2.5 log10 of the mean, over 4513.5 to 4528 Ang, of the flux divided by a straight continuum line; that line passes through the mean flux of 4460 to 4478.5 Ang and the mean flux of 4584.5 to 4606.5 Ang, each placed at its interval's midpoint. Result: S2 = -0.031 mag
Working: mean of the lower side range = 15.4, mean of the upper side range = 17.2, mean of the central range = 16.6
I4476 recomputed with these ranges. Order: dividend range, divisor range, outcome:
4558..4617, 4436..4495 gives 1.19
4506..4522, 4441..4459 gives 1.18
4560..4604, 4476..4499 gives 1.09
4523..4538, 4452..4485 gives 1.06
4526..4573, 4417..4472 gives 1.19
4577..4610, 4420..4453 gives 1.25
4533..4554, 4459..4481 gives 1.10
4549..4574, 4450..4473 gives 1.23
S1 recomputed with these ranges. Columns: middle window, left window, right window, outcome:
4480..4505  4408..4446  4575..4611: -2.2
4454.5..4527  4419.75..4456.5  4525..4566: -3.1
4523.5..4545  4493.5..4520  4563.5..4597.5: 1.5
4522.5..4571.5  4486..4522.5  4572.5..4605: 1.3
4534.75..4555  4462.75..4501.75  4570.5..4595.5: 0.5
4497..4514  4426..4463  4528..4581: -1.7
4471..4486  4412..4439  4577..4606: -1.1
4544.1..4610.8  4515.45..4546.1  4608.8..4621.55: 0.6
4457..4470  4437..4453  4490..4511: 1.2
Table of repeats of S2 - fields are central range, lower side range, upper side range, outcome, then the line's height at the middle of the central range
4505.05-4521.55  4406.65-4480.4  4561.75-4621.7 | -0.076 mag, 16.1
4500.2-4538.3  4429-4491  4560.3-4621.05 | -0.024 mag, 16.4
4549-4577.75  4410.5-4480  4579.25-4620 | -0.031 mag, 16.9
